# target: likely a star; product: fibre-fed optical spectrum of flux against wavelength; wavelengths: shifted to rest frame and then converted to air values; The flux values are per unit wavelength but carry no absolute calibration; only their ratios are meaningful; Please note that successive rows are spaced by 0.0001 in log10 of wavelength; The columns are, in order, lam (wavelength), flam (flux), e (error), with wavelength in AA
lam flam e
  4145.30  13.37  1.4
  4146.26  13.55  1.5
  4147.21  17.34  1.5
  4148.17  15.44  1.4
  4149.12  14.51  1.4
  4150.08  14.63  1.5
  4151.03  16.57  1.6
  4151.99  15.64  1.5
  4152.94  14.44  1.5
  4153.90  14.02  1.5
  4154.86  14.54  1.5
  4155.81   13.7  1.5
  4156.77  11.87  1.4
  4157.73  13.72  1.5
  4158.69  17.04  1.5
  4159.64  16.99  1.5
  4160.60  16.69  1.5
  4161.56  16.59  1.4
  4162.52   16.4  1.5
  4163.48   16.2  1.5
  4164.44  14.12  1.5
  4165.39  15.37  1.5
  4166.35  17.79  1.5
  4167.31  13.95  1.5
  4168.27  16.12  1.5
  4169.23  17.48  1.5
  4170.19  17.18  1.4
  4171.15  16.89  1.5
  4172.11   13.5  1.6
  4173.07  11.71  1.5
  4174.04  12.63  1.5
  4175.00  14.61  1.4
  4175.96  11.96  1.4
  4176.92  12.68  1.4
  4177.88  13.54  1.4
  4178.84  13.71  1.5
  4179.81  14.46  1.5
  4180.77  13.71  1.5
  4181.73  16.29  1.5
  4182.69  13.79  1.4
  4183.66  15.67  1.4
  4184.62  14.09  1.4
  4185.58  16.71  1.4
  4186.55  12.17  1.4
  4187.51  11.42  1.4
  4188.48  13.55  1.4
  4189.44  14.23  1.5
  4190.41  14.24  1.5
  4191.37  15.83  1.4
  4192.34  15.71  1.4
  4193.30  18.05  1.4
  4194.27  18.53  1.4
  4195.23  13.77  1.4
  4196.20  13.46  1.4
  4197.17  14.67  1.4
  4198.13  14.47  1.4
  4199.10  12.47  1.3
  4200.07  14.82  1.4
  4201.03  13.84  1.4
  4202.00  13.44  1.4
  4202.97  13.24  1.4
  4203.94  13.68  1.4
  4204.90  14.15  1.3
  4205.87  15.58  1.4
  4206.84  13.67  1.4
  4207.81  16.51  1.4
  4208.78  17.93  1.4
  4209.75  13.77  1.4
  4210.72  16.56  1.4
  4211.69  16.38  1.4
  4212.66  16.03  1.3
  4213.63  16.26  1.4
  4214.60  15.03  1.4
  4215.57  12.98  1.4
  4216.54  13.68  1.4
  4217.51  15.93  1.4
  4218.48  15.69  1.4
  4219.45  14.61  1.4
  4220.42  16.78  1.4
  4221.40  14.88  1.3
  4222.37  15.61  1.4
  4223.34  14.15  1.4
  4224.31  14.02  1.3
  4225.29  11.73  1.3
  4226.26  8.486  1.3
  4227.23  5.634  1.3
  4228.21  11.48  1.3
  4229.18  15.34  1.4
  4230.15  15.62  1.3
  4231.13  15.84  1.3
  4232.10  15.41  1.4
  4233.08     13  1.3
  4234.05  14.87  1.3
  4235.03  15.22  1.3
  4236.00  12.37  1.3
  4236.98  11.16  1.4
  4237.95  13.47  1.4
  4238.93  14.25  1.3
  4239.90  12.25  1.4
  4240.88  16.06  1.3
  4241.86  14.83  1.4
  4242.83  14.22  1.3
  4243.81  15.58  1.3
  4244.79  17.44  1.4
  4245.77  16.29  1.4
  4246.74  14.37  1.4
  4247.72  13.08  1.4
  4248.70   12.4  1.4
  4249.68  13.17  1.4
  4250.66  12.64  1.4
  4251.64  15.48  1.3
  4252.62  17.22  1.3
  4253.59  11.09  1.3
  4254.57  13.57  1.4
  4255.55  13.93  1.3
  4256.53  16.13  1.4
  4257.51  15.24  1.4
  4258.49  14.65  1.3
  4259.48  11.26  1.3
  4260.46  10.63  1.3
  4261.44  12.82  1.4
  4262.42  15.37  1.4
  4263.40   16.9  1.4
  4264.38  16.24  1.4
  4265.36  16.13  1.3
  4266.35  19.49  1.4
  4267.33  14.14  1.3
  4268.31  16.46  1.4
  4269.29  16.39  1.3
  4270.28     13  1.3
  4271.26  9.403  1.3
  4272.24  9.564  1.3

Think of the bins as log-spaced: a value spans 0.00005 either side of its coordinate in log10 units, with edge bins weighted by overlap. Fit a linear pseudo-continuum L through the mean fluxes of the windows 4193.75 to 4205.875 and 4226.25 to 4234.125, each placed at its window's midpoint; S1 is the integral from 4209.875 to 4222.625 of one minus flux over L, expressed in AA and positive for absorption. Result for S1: -1.66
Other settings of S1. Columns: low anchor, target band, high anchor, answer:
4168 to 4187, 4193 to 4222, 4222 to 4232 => -3.3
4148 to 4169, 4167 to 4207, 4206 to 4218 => 2.4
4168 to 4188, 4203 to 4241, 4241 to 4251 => 0.5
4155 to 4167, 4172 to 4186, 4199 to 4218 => 1.2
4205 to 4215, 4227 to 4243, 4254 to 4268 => 1.6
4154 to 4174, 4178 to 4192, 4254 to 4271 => 0.8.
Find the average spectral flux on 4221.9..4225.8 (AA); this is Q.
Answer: 13.8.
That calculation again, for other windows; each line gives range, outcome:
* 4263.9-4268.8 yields 16.5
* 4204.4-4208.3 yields 15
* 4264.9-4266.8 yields 17.7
